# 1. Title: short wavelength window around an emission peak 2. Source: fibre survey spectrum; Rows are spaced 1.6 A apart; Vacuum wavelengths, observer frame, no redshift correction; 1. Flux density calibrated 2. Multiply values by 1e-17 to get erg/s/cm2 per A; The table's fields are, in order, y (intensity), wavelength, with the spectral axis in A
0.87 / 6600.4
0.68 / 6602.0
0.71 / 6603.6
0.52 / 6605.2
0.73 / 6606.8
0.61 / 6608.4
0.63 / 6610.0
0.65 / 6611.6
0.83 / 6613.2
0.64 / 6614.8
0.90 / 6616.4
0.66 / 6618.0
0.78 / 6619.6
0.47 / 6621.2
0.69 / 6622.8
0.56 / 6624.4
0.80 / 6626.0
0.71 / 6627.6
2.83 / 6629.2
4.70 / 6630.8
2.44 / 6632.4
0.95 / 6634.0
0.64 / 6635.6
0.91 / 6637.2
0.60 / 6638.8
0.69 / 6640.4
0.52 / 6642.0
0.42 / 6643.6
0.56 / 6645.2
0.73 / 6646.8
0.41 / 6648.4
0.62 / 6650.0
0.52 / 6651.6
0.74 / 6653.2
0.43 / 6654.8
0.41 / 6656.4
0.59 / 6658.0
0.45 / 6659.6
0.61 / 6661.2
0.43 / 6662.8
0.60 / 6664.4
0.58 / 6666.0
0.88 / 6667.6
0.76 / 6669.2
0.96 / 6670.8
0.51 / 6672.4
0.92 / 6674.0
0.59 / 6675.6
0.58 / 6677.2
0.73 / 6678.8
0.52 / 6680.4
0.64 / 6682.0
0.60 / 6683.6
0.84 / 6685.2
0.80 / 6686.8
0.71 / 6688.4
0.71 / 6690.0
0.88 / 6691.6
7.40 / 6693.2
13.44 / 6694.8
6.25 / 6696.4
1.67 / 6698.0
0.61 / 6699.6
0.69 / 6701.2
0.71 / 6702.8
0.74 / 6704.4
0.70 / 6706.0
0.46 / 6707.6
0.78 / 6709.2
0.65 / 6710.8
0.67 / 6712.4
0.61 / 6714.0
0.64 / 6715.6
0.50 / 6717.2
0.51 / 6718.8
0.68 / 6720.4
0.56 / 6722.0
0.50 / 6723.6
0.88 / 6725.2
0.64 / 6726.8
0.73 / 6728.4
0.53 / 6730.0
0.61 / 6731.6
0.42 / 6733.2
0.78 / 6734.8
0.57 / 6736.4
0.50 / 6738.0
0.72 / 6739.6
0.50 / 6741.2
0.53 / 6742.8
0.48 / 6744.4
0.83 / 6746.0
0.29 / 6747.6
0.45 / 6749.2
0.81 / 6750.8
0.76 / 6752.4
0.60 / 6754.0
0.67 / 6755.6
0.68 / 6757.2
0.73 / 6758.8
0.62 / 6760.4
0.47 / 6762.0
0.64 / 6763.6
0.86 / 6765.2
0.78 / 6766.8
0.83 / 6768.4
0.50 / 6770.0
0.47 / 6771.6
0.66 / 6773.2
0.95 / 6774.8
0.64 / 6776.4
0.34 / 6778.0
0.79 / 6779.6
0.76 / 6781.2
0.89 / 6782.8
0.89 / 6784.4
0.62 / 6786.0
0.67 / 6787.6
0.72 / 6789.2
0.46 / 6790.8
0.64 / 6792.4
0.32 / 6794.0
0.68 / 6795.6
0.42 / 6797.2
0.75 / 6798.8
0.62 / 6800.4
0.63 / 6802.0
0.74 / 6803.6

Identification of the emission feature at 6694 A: [O III] 5007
